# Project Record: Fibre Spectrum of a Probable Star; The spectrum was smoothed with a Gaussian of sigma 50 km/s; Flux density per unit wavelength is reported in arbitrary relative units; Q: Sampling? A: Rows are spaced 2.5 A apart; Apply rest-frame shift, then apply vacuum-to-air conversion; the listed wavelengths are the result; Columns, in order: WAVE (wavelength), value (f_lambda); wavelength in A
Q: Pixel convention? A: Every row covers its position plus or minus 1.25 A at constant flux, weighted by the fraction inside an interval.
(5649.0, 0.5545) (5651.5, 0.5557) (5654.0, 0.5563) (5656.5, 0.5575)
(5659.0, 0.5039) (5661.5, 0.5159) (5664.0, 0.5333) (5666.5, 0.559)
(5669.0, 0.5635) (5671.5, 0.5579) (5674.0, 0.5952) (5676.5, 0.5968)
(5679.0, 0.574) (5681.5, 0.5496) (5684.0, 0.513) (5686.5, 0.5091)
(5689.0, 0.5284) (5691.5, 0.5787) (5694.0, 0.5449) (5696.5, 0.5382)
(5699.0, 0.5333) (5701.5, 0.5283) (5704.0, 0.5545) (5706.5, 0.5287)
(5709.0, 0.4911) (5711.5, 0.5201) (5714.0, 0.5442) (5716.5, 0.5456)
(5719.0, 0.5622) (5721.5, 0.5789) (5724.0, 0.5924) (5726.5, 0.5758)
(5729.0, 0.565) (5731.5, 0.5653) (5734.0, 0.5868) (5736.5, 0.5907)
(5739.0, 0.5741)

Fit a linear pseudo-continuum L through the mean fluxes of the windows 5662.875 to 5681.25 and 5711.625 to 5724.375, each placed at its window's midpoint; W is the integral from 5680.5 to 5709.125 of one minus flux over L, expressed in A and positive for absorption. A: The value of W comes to 1.5 A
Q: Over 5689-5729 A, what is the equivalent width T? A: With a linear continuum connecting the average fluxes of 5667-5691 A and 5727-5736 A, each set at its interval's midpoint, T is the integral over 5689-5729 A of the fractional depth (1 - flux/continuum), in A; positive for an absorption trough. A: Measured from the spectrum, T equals 1.3 A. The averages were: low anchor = 0.555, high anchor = 0.574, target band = 0.548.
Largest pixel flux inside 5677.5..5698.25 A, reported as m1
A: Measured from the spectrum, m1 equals 0.5787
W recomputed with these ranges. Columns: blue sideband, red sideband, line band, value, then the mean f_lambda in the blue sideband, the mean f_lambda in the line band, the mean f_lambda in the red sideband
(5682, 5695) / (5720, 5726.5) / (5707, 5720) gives 0.9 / 0.535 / 0.532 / 0.583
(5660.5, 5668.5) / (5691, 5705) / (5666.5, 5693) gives -0.7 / 0.539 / 0.557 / 0.544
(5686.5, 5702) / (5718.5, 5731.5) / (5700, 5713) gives 0.7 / 0.54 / 0.525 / 0.575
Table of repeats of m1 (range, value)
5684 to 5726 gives 0.5924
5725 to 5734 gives 0.5868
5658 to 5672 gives 0.5635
